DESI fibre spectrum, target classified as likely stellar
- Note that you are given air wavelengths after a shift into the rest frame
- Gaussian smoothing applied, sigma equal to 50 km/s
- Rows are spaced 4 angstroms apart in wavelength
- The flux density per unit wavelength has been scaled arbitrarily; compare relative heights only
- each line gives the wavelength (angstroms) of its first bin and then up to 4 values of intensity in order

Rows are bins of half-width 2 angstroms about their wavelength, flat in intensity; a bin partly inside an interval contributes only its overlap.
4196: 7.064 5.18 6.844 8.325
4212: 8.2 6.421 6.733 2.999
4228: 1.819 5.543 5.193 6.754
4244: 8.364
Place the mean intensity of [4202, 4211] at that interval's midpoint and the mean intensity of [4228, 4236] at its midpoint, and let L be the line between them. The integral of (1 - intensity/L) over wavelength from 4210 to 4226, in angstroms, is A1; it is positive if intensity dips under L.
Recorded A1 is 0.67 angstroms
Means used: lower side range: 7.65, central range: 6.09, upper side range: 4.52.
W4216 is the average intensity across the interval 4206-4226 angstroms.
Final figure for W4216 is 6.54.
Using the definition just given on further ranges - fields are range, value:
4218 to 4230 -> 3.85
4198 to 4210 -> 6.78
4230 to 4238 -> 5.37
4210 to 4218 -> 7.31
